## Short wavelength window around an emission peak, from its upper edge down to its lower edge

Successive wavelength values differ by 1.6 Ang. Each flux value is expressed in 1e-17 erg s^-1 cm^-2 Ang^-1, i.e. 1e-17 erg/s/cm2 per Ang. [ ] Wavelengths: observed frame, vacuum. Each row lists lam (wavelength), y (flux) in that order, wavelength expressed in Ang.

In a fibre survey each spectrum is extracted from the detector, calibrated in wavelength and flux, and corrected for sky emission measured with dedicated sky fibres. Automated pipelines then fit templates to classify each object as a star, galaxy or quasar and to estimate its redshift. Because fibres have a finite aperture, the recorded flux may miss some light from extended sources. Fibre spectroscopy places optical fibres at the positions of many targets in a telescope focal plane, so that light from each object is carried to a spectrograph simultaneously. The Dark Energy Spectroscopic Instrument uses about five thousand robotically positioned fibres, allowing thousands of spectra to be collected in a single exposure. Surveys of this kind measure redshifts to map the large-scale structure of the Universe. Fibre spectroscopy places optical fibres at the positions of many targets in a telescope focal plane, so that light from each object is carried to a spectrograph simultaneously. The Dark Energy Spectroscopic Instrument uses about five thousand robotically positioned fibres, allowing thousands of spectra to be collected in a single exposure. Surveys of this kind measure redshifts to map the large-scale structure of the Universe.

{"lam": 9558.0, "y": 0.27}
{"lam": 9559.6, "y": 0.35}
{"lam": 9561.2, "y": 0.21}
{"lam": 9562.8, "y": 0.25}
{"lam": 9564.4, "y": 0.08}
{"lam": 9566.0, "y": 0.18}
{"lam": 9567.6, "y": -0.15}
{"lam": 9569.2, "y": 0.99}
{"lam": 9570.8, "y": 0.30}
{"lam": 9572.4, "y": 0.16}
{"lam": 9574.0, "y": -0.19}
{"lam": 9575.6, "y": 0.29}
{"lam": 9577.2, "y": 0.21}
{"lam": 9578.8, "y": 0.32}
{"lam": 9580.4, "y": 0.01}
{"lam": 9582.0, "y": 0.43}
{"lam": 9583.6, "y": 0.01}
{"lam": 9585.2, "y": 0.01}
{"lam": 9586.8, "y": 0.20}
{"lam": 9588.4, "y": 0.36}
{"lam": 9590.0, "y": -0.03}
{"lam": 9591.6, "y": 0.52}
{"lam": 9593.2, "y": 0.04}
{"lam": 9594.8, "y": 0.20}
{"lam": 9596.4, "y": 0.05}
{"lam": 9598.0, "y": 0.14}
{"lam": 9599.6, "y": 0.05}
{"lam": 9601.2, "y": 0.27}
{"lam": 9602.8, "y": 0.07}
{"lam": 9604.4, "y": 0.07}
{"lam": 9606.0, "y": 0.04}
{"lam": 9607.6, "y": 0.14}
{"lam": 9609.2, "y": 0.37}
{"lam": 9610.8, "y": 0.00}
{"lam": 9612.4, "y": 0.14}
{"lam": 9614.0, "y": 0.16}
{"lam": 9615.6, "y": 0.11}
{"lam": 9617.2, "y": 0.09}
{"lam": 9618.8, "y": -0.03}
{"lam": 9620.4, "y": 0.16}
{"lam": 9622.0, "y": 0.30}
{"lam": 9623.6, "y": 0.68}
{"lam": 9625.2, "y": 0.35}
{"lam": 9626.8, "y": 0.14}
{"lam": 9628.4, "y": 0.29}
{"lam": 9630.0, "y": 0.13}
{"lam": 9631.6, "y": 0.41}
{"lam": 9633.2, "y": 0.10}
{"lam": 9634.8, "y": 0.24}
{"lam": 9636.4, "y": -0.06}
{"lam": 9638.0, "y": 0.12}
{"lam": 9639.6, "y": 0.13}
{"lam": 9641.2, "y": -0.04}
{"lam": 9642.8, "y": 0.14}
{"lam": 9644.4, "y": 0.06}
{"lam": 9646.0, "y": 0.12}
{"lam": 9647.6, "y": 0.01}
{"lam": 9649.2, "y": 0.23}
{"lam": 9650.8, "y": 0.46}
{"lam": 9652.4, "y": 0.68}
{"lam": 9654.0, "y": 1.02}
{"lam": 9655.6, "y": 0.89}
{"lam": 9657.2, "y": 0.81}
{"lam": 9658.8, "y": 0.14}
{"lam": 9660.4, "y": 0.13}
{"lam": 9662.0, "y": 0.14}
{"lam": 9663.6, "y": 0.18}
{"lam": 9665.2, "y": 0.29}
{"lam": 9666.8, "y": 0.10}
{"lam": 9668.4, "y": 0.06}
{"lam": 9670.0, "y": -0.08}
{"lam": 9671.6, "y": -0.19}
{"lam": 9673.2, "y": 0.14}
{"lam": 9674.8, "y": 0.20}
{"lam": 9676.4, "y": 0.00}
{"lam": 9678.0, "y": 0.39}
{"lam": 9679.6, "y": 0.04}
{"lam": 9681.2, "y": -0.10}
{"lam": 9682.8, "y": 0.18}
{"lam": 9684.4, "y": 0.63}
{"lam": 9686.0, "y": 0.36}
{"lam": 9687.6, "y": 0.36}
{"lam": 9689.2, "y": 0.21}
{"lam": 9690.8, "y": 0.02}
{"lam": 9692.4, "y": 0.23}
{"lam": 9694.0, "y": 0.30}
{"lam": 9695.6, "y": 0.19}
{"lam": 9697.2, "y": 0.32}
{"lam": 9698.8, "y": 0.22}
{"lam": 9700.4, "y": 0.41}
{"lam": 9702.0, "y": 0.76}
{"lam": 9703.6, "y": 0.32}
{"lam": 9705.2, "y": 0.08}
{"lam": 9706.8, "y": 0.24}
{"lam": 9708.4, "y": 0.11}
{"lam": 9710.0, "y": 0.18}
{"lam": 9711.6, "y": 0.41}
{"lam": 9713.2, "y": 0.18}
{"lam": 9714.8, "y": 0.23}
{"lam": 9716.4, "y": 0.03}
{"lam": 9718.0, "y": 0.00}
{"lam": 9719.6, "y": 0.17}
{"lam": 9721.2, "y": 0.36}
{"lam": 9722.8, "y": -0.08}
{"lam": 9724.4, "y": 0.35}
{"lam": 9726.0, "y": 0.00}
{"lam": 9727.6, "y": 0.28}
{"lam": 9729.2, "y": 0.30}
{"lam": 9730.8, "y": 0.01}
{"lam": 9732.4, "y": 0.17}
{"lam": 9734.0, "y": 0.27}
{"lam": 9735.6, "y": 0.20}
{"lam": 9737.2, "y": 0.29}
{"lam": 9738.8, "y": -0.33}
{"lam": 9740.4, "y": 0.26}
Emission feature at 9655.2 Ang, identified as H-beta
